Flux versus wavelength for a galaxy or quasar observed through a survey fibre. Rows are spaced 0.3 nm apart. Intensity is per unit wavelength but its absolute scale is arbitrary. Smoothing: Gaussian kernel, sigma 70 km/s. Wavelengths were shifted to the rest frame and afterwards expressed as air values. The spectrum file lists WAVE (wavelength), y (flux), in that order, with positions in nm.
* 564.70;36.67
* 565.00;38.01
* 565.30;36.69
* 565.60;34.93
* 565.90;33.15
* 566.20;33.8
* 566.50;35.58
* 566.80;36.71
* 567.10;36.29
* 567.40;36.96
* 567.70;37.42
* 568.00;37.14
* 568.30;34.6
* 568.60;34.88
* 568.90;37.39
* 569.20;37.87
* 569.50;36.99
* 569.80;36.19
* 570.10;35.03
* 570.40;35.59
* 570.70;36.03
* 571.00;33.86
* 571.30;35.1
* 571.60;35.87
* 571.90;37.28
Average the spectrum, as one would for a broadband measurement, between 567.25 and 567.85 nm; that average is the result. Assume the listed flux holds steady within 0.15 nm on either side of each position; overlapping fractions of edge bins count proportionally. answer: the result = 37.2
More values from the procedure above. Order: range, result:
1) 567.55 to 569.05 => 36.3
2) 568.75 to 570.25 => 36.7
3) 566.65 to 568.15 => 36.9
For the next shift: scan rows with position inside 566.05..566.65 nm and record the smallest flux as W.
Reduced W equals 33.8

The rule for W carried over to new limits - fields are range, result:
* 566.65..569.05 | 34.6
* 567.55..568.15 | 37.14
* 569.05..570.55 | 35.03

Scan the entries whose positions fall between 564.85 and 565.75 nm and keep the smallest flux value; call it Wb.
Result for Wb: 34.93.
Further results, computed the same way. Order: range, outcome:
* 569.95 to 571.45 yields 33.86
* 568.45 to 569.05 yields 34.88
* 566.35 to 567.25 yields 35.58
